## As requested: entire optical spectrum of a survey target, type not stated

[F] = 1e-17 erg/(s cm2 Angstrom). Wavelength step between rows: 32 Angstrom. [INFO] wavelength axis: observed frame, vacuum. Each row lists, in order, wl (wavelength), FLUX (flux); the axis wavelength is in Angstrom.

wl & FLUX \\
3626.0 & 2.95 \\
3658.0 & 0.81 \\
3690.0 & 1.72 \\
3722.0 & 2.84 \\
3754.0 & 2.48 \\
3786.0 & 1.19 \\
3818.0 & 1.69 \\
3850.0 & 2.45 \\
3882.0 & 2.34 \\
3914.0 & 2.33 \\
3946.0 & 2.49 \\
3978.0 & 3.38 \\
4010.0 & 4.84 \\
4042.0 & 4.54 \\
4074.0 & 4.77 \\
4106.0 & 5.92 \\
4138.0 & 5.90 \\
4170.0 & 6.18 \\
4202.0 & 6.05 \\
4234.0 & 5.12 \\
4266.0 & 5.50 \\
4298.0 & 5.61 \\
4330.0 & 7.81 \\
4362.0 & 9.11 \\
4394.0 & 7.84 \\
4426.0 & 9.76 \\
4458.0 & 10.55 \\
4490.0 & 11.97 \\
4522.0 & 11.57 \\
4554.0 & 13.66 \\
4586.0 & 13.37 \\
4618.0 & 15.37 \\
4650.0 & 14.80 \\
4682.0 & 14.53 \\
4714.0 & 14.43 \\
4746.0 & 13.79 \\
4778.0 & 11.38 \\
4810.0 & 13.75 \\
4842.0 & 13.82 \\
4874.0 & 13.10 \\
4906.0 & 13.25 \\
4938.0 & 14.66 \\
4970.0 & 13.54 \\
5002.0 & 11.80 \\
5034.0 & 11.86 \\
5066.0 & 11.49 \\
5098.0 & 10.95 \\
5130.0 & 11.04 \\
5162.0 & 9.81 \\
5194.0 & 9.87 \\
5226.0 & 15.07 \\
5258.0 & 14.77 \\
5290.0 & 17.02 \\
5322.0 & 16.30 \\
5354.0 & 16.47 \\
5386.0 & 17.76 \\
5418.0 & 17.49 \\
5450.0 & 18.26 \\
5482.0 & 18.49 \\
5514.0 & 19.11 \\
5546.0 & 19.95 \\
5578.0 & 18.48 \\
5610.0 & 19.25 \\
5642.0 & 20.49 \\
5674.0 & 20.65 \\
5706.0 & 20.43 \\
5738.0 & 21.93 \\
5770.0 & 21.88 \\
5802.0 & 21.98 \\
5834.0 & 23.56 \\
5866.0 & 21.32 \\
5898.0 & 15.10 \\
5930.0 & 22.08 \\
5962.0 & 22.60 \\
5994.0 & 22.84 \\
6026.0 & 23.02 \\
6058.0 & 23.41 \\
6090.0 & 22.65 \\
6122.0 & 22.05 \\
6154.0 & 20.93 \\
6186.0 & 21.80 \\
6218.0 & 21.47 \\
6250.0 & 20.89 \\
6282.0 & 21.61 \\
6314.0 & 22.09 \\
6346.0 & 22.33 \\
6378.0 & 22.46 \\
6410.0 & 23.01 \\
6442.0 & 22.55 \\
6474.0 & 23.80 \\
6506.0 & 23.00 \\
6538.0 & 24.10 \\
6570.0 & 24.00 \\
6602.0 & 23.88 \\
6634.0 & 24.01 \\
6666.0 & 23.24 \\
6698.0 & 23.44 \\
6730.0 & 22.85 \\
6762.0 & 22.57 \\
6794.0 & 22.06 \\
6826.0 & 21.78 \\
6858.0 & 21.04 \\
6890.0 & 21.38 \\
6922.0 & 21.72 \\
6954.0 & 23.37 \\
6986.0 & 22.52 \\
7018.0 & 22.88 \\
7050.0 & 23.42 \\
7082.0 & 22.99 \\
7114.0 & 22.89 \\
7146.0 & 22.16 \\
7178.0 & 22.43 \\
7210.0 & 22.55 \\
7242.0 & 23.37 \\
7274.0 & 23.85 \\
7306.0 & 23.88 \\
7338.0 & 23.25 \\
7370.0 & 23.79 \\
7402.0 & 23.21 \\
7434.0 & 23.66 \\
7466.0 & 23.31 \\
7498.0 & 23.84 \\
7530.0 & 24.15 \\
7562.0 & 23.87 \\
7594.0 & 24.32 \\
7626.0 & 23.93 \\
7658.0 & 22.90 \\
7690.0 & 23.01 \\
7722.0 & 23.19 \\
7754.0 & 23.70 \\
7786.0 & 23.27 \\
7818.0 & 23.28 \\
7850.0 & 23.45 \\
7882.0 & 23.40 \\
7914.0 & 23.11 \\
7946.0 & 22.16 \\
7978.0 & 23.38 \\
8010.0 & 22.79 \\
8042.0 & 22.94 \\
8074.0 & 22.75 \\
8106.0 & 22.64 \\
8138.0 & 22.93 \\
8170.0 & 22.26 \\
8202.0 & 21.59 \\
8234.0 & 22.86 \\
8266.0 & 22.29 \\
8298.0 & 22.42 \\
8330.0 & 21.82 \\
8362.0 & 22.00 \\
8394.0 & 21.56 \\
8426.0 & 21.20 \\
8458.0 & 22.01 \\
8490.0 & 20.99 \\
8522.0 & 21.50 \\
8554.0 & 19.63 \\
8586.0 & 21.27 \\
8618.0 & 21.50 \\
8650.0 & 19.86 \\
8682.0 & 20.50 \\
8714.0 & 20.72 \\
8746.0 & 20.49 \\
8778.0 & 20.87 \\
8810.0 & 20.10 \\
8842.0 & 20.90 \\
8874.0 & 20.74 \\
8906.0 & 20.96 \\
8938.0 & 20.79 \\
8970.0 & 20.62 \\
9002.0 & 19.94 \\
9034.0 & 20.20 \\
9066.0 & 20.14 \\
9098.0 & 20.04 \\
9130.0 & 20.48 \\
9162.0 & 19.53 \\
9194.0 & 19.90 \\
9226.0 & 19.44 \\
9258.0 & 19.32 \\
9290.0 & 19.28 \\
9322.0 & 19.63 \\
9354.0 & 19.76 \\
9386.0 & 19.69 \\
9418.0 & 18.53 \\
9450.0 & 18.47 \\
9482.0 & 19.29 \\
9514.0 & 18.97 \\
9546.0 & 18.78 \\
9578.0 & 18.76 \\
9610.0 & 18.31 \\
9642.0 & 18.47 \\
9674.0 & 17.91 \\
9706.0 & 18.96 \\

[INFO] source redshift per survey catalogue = 0.000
